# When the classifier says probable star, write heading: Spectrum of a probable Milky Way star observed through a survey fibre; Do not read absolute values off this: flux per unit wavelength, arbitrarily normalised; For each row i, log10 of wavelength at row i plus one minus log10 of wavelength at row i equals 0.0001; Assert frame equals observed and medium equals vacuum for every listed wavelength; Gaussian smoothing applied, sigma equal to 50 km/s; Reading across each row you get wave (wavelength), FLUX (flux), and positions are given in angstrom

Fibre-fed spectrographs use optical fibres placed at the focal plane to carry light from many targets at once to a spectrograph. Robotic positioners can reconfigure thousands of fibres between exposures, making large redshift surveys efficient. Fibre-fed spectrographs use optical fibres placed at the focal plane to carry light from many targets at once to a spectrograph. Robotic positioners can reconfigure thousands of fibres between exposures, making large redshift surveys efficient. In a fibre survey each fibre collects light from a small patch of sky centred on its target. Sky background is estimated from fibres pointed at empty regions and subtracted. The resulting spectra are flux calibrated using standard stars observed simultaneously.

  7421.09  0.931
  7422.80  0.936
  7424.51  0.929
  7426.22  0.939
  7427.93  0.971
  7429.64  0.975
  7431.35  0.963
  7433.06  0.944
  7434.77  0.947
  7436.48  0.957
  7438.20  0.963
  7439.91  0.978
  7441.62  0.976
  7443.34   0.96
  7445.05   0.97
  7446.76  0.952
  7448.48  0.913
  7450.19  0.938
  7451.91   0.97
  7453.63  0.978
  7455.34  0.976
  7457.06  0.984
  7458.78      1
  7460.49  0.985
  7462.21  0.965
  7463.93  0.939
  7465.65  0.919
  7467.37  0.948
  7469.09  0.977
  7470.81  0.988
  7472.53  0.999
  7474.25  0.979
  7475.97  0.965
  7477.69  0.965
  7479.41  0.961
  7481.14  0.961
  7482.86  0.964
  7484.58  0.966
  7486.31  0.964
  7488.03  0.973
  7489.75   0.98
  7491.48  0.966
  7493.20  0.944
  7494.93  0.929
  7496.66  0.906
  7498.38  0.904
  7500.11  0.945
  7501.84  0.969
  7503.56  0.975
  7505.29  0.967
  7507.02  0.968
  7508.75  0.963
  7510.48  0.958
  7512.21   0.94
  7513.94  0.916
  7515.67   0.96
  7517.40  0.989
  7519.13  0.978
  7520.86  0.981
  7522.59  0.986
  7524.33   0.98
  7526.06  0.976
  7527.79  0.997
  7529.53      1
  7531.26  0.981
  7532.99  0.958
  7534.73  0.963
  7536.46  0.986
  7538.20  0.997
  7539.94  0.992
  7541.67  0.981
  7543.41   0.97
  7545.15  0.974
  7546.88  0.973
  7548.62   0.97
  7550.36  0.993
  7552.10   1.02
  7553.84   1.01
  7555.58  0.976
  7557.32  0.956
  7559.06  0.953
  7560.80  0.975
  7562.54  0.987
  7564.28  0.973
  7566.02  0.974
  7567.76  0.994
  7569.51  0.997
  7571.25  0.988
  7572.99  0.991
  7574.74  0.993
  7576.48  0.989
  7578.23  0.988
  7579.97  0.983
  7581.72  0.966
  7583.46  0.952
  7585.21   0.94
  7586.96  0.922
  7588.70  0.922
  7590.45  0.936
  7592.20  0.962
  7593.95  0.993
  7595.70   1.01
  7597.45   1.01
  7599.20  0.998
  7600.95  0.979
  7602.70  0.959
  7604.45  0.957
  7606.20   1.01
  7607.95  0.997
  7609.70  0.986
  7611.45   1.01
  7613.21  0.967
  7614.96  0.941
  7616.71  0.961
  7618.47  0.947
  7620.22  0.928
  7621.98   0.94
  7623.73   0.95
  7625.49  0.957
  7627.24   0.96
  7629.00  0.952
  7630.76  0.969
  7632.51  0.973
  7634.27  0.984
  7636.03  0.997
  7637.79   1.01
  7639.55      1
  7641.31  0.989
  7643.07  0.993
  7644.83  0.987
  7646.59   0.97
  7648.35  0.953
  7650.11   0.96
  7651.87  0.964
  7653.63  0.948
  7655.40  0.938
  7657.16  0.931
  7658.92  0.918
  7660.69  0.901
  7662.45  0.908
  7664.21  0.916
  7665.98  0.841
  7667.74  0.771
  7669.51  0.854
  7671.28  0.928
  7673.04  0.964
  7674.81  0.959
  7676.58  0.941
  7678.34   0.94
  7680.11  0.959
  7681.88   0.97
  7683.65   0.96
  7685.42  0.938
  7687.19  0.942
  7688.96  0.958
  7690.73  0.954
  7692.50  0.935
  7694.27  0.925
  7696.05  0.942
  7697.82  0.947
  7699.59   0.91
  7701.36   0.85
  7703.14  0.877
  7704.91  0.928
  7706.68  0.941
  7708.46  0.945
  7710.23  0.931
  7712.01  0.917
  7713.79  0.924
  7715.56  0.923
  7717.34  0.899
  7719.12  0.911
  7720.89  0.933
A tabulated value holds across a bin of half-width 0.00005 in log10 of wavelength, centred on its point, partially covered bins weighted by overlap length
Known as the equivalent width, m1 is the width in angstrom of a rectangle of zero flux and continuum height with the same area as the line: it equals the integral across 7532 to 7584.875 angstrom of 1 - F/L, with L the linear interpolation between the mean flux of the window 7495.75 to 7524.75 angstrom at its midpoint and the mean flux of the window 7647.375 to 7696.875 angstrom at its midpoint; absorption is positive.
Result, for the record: -1.7 angstrom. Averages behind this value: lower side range 0.957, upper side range 0.929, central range 0.98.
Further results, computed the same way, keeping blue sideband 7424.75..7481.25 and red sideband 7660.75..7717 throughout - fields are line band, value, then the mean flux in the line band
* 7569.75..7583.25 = -0.6 angstrom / 0.985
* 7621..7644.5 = -1.1 angstrom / 0.975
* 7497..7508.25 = 0.0 angstrom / 0.953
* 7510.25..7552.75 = -1.2 angstrom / 0.977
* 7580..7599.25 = -0.5 angstrom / 0.964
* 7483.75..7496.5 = 0.0 angstrom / 0.957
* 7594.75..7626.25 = -1.2 angstrom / 0.973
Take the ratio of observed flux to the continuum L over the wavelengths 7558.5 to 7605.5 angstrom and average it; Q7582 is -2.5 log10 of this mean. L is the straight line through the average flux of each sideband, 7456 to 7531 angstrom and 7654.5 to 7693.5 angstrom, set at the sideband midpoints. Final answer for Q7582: -0.033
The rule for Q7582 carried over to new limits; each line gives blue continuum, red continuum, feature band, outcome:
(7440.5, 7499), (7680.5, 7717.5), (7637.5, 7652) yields -0.05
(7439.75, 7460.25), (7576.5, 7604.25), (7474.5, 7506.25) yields 0.01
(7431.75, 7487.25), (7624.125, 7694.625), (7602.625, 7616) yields -0.03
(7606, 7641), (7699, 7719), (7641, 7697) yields 0.01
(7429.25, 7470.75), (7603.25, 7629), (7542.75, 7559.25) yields -0.02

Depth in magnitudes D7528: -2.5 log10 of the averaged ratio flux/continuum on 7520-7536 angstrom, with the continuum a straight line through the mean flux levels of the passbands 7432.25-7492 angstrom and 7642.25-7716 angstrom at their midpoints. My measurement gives -0.03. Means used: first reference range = 0.965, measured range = 0.98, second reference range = 0.93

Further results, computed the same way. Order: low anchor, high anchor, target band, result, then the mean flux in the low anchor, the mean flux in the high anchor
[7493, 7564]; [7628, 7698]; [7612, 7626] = 0.00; 0.97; 0.945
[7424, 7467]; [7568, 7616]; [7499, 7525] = 0.00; 0.96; 0.976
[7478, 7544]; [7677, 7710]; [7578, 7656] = -0.02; 0.966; 0.935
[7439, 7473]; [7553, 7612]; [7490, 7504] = 0.03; 0.965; 0.977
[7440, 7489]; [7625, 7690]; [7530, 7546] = -0.02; 0.966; 0.946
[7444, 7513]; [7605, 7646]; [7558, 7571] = -0.01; 0.96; 0.974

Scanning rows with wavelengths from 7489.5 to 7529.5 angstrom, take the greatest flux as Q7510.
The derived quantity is 0.997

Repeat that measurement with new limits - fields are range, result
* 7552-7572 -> 1.02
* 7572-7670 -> 1.01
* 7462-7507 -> 0.999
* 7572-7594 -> 0.993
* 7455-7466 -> 1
